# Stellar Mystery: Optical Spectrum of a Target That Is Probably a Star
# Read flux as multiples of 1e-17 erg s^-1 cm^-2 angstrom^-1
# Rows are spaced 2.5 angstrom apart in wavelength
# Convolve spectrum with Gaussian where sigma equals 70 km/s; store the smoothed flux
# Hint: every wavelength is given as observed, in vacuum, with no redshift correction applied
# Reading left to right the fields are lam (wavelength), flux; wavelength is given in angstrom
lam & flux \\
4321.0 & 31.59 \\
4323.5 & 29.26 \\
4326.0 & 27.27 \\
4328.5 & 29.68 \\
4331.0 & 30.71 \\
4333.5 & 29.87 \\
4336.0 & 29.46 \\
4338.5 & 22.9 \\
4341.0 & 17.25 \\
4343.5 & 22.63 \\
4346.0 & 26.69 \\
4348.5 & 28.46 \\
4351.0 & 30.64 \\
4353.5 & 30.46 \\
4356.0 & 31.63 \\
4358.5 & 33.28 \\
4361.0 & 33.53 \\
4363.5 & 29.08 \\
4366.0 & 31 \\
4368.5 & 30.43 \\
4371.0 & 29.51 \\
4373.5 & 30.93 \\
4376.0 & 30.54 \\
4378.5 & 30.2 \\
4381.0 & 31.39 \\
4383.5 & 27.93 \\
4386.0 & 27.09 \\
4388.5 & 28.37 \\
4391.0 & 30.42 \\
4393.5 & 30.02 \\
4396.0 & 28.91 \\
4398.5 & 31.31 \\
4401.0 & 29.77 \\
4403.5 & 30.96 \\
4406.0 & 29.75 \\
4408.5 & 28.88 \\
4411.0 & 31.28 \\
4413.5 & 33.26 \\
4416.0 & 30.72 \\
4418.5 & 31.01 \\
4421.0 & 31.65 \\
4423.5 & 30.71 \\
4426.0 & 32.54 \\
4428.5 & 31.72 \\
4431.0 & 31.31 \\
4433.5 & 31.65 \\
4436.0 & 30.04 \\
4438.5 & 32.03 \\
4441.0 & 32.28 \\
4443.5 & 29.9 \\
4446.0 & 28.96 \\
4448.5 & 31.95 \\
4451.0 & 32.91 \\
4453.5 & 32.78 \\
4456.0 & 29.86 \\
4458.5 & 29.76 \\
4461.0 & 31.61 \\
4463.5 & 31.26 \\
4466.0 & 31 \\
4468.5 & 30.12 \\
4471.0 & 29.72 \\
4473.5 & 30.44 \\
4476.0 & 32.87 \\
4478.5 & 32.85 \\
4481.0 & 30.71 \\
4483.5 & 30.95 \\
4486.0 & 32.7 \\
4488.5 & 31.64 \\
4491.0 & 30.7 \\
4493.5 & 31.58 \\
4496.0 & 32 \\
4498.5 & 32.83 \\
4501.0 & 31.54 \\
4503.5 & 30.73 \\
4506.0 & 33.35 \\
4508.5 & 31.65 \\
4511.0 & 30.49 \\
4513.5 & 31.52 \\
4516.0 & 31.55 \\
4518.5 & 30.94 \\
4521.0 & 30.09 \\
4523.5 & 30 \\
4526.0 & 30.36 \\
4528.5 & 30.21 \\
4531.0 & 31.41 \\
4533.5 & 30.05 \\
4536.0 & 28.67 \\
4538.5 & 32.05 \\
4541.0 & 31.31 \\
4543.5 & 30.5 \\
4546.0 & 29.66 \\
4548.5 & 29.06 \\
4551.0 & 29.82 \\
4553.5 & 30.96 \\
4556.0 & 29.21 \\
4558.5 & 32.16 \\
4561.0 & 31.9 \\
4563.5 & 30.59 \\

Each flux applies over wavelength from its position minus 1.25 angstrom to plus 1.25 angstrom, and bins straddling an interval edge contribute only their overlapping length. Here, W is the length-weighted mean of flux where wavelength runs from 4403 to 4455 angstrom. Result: 31.2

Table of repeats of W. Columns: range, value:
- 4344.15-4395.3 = 30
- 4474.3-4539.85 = 31.3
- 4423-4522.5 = 31.3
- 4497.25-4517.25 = 31.7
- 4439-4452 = 31.2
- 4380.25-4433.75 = 30.5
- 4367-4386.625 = 29.9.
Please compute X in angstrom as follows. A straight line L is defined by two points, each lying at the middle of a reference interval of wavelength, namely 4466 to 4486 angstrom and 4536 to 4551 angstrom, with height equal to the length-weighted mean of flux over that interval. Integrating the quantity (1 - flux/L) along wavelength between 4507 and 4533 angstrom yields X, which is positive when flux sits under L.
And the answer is -0.2 angstrom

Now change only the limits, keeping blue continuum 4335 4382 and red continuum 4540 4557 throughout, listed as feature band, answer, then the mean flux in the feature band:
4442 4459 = -0.8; 30.9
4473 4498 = -1.7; 31.7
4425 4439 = -1.0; 31.5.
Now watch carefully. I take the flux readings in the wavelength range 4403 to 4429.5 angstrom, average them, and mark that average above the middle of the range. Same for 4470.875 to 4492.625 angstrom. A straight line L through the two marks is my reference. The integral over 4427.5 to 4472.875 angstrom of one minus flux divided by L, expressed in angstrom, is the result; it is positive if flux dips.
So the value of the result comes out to 0.4 angstrom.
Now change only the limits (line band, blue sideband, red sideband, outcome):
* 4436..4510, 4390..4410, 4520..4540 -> -2.8 angstrom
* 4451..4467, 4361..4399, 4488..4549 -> -0.4 angstrom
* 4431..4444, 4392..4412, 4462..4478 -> -0.3 angstrom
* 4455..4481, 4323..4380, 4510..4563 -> -0.9 angstrom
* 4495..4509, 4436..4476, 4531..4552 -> -0.7 angstrom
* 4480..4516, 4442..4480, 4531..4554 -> -1.1 angstrom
